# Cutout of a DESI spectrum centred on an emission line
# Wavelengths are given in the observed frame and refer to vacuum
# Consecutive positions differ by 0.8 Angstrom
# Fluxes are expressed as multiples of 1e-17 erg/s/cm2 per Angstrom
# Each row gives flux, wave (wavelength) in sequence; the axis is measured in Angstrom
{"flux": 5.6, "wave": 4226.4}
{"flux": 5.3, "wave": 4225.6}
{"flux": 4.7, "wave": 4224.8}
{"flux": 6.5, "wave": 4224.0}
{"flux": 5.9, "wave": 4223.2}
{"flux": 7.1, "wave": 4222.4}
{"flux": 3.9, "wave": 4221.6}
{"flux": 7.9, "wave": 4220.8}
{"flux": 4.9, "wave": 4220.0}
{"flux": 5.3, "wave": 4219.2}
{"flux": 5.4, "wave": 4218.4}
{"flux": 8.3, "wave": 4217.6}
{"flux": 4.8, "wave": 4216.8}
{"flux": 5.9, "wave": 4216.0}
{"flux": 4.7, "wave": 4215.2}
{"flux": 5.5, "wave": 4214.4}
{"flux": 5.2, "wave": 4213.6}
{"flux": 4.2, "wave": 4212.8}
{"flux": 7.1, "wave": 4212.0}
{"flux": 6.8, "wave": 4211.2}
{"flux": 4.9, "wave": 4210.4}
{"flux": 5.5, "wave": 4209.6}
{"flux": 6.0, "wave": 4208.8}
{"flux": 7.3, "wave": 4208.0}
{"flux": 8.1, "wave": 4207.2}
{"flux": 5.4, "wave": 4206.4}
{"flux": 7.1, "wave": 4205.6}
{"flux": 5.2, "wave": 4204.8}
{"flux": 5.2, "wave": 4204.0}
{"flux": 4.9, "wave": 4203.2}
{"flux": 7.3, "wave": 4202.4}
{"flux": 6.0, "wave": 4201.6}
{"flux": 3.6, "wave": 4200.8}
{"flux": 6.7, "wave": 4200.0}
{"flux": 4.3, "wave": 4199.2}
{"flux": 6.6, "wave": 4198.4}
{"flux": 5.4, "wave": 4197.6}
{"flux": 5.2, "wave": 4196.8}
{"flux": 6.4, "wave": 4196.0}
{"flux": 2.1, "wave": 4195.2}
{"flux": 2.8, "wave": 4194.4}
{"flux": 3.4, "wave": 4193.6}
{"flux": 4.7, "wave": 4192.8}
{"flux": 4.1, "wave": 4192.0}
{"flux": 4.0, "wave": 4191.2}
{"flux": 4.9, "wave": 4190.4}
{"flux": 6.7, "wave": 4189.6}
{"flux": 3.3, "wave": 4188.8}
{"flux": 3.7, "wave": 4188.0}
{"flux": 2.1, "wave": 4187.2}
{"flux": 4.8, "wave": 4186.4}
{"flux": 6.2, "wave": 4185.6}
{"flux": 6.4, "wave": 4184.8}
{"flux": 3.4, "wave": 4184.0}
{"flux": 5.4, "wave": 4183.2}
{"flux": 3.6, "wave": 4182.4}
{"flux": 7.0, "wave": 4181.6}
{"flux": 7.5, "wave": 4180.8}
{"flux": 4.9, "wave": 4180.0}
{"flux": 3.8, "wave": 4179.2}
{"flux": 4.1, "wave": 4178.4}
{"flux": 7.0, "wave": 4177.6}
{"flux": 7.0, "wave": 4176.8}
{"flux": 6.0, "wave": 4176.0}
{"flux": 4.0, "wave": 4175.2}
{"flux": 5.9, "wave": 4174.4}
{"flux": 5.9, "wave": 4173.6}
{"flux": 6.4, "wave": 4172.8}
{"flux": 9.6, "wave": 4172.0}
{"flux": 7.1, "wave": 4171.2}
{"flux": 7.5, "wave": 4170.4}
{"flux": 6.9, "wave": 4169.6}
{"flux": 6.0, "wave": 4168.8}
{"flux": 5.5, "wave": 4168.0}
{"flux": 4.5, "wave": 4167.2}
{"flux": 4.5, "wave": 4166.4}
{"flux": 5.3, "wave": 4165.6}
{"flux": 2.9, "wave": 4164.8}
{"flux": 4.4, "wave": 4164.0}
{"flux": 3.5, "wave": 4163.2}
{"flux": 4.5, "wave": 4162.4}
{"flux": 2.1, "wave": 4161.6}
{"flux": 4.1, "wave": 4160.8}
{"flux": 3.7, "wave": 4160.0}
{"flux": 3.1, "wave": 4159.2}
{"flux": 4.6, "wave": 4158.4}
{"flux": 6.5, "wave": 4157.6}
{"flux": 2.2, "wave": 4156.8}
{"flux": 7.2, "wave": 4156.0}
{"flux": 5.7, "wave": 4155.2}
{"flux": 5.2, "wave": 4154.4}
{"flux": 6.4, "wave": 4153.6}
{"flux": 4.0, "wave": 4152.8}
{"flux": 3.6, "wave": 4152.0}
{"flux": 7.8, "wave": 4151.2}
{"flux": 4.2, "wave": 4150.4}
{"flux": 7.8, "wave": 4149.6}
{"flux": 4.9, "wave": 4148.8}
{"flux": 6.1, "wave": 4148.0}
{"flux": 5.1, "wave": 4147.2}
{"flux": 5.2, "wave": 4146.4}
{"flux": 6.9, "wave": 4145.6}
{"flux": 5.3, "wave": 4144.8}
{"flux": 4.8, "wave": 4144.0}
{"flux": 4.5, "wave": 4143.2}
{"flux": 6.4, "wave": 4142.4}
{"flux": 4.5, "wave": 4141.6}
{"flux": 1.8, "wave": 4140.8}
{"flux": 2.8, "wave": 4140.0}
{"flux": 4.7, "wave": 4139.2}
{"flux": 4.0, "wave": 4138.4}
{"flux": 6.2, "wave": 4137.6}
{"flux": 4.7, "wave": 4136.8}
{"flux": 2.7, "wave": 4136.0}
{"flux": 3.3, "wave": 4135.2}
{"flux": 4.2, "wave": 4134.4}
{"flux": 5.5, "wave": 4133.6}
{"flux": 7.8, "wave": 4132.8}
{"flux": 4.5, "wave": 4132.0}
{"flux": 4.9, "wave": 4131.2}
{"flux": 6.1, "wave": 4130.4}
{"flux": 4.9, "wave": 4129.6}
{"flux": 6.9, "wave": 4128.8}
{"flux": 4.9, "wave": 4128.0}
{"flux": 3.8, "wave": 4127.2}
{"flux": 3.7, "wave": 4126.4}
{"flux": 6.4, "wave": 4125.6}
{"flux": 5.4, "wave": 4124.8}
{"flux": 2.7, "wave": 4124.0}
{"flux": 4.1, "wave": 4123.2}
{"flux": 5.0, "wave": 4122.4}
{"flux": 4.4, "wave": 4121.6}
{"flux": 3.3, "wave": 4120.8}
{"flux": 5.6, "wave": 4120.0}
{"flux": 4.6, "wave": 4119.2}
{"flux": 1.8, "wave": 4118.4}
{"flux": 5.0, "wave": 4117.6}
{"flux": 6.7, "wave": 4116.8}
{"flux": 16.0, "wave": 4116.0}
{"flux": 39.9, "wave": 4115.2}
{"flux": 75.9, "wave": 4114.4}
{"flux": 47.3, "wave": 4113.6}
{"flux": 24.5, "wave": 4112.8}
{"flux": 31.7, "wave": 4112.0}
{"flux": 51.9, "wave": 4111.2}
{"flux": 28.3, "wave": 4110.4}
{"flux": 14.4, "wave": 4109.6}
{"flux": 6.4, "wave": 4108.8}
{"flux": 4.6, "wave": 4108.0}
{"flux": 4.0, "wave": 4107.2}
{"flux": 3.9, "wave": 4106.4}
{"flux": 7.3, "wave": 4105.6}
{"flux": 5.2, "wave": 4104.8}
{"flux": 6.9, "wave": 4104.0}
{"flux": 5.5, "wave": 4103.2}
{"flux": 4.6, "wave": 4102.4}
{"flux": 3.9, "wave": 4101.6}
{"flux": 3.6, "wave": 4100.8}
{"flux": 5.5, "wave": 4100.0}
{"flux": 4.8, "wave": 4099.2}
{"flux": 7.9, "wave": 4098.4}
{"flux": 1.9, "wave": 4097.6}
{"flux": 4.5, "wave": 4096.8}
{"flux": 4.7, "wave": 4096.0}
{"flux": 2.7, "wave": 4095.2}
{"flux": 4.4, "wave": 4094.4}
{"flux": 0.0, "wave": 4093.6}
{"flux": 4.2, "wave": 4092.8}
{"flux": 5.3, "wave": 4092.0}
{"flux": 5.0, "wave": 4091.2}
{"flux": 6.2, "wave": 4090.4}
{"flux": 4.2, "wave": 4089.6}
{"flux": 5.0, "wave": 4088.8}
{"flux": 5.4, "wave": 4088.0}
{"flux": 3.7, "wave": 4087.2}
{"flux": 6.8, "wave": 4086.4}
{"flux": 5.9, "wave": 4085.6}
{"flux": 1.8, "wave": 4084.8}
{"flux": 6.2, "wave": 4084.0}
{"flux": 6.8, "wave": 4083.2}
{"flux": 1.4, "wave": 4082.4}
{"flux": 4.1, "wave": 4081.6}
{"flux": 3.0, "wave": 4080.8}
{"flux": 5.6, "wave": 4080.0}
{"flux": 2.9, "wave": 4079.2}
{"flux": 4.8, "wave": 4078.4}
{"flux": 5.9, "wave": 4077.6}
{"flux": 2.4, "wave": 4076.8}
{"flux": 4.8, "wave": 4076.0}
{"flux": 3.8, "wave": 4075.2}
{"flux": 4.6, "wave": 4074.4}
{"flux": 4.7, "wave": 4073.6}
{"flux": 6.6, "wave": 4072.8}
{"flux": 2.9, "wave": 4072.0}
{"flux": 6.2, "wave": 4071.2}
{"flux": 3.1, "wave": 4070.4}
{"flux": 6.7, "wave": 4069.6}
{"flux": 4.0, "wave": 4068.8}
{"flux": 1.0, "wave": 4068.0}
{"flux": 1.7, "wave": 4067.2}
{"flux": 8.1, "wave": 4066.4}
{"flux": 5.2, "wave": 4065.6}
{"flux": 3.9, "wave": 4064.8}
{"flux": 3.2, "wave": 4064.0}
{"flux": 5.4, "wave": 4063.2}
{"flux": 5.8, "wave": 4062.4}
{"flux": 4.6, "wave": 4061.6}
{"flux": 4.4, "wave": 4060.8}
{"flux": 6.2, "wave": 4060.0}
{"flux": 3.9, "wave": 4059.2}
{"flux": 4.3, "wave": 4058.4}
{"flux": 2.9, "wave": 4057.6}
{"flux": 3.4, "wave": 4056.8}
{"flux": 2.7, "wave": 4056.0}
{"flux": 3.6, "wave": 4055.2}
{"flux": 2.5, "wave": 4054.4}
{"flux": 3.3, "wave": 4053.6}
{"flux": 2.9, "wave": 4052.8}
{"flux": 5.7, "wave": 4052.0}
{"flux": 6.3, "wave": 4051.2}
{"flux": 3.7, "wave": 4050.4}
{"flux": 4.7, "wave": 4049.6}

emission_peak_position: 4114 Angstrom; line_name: [O II] 3727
